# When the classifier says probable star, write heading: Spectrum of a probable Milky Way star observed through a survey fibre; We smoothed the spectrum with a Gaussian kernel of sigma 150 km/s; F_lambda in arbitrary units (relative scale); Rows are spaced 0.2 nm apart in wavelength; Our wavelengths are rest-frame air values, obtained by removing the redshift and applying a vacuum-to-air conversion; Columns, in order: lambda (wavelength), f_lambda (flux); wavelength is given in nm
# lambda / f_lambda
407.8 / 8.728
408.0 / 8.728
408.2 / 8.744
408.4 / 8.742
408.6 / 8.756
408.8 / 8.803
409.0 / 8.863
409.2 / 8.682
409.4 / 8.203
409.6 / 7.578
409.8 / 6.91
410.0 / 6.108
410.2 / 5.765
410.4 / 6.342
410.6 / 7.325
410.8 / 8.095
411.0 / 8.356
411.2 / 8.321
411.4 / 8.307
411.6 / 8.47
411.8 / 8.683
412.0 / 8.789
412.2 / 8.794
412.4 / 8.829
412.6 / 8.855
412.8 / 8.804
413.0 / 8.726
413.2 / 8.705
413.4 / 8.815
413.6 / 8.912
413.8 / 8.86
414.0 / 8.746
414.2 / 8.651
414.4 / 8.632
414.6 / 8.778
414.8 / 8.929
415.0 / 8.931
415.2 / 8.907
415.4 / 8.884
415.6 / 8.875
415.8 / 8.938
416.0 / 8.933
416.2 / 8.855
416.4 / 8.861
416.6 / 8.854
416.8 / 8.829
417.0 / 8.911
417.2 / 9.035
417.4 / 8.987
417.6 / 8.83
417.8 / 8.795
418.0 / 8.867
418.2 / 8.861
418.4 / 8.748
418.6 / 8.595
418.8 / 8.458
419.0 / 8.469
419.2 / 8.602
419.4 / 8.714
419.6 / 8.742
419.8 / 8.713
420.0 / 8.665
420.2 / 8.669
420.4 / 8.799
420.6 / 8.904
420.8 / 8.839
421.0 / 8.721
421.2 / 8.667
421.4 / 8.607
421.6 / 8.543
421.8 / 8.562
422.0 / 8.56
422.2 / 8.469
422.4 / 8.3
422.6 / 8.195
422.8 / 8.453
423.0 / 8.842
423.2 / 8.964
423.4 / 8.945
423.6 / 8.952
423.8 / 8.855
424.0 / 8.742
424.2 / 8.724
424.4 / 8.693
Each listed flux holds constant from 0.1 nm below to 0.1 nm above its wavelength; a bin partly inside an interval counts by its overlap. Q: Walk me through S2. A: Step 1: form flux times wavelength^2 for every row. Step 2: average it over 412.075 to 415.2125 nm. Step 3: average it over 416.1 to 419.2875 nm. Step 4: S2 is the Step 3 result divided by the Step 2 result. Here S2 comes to 1.0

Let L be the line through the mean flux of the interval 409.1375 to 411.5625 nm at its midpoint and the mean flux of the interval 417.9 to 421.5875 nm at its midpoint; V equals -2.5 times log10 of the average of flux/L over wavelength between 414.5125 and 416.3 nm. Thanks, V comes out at -0.10 mag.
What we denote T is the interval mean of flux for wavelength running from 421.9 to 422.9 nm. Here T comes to 8.4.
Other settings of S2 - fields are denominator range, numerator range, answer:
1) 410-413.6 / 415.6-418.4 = 1.11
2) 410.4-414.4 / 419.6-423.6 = 1.06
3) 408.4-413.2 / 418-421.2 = 1.12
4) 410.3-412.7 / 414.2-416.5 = 1.09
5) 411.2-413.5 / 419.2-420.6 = 1.04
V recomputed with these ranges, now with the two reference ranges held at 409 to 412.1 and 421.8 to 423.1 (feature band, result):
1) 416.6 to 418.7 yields -0.08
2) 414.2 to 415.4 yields -0.10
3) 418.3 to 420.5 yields -0.05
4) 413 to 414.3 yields -0.11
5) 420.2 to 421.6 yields -0.04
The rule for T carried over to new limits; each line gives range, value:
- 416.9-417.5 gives 8.98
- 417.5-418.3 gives 8.84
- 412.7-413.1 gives 8.77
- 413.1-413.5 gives 8.76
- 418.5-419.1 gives 8.51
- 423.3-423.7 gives 8.95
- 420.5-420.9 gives 8.87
